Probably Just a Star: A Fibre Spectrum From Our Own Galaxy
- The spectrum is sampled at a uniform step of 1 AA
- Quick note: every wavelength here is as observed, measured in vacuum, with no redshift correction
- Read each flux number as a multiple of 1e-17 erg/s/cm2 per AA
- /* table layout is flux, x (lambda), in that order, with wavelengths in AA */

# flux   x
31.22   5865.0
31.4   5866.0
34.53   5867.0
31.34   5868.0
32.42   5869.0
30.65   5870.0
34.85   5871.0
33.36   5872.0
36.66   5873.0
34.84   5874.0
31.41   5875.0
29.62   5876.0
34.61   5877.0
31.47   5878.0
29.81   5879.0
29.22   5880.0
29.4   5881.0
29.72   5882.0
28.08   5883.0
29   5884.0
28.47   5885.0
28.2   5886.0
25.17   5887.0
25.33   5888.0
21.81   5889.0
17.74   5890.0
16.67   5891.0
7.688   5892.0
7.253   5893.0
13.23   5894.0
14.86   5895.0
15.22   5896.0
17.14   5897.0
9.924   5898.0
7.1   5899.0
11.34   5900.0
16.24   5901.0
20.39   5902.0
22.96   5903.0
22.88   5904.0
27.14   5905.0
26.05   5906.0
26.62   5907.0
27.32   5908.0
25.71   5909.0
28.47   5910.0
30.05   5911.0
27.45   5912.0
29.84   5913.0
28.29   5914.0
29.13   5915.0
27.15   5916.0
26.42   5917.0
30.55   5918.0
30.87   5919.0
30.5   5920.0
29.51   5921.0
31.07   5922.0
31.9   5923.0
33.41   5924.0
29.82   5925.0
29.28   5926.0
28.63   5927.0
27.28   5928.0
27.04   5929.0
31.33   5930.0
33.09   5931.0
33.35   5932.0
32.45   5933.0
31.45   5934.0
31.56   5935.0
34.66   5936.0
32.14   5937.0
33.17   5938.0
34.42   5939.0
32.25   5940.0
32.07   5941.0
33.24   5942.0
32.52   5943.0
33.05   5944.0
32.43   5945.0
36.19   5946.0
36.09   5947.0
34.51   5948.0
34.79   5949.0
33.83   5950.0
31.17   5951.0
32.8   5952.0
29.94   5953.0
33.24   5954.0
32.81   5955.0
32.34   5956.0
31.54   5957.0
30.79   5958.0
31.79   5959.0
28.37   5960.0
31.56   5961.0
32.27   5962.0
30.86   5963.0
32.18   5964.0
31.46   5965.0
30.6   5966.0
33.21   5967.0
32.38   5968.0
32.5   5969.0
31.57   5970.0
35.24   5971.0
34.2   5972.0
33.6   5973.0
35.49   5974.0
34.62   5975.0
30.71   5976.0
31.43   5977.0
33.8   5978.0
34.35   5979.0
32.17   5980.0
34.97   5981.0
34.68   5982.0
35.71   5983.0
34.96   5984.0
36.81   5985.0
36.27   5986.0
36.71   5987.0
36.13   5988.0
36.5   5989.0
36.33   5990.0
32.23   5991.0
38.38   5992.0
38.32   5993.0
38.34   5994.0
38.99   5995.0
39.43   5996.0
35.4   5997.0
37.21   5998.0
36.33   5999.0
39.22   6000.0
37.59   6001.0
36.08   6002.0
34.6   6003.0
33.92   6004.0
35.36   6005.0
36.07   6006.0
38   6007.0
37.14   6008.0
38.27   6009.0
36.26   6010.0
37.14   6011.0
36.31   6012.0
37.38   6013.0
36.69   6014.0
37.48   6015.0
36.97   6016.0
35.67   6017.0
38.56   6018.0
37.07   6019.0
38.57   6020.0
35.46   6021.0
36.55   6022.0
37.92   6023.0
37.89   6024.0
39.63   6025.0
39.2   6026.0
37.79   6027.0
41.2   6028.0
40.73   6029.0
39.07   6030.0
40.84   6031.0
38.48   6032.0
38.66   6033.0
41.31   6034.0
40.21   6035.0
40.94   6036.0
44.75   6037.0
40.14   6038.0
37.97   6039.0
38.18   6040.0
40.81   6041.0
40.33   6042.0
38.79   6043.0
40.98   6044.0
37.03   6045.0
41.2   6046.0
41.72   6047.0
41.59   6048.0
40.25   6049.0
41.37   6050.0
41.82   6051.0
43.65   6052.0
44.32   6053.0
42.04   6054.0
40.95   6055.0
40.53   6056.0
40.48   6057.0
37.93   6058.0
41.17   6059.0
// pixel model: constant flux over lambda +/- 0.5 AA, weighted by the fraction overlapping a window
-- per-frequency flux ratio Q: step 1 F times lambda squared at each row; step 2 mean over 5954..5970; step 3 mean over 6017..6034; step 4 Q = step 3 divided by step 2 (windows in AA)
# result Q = 1.24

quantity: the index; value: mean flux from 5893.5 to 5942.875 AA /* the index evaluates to 26.9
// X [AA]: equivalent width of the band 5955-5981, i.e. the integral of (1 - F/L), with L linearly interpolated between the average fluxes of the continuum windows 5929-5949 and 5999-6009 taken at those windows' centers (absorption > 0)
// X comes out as 1.6 AA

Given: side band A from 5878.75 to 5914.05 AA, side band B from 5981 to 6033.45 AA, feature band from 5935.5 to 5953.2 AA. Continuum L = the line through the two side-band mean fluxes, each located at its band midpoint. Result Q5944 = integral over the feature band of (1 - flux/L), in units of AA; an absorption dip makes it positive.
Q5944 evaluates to -2.9 AA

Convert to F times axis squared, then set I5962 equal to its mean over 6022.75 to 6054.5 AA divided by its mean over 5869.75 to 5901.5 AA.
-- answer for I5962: 1.80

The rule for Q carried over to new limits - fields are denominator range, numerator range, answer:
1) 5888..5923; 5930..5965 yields 1.48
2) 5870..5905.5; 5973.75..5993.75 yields 1.54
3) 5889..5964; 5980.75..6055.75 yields 1.43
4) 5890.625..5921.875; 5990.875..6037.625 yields 1.77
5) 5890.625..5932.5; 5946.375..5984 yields 1.37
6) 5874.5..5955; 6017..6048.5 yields 1.49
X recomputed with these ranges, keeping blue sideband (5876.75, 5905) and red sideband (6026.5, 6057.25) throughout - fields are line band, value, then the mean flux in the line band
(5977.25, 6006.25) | -1.66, 36.1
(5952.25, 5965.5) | -0.73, 31.5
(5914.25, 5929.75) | -2.73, 29.5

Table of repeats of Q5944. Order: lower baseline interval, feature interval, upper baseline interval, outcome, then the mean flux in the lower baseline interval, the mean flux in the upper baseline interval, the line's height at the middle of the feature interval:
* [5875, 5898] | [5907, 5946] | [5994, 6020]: -4.1 AA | 23.1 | 37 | 27.7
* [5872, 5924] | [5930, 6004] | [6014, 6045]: -3.7 AA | 25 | 39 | 32.4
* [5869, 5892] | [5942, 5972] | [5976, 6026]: 0.9 AA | 28.5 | 36.4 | 33.6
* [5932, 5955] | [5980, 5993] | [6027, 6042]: 0.2 AA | 33.1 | 40.2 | 36.4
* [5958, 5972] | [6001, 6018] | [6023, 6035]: 0.3 AA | 31.9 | 39.5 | 37.2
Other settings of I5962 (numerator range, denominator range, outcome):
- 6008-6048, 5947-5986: 1.20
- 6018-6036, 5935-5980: 1.22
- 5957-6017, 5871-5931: 1.40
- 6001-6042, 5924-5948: 1.22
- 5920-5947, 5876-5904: 1.53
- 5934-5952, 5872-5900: 1.46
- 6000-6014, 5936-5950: 1.11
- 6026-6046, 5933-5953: 1.24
